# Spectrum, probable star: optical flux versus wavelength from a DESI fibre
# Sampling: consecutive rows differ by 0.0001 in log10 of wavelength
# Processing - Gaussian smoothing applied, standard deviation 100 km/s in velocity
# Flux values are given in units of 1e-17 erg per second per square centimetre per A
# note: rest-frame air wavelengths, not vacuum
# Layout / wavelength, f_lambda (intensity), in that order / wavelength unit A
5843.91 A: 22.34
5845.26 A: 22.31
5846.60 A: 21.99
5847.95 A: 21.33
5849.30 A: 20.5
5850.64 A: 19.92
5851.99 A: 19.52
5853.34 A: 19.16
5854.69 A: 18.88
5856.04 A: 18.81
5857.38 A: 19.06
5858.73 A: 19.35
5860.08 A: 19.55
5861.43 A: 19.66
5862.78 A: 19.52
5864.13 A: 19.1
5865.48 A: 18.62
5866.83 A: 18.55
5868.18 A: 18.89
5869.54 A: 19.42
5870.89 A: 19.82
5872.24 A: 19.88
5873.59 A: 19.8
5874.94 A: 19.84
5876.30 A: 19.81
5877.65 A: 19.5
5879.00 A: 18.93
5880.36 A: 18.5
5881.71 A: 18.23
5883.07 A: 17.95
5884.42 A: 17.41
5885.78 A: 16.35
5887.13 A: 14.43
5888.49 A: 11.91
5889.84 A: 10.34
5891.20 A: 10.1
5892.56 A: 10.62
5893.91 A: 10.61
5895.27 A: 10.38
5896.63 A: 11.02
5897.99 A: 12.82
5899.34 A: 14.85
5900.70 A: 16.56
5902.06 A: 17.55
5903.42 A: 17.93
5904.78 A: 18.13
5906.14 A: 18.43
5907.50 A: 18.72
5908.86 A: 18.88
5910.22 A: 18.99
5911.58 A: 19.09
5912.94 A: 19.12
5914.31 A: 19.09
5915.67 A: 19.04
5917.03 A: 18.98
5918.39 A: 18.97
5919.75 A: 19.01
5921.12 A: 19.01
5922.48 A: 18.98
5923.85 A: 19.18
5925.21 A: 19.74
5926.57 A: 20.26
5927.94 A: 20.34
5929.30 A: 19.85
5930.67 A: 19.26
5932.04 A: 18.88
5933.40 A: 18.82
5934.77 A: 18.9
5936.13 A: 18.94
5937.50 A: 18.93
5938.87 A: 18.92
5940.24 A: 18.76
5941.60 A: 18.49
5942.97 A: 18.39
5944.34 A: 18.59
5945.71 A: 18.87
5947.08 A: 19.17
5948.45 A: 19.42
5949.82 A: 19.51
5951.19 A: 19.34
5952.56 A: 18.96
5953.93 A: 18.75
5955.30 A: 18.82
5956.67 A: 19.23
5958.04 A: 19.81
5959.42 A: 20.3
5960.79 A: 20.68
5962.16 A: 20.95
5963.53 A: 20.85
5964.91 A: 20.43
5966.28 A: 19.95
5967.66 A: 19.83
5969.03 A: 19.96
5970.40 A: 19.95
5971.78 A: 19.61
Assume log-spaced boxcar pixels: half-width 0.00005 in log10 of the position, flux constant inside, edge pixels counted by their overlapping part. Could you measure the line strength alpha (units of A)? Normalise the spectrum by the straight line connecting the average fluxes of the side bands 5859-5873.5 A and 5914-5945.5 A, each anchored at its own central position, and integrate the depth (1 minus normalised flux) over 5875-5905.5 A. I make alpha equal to 6.3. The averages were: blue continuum 19.3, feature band 15.3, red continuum 19.1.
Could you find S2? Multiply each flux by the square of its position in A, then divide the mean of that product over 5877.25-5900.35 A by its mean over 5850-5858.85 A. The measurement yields 0.8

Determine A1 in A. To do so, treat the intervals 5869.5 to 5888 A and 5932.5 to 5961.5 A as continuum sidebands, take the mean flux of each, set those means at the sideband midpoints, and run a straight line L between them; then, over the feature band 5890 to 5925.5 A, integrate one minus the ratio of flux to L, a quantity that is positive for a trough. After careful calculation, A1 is 4.0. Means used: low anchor 18.5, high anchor 19.1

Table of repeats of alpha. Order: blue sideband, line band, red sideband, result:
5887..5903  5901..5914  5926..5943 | -3.4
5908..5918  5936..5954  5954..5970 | 0.7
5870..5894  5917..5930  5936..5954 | -1.0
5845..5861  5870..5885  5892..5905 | -2.1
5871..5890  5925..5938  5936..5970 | -0.3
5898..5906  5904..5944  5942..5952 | -2.7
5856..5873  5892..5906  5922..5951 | 3.6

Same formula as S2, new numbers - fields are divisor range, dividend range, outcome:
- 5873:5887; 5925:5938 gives 1.07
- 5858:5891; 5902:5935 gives 1.07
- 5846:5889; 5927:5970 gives 1.06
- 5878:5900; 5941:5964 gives 1.41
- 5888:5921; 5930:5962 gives 1.22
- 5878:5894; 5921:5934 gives 1.33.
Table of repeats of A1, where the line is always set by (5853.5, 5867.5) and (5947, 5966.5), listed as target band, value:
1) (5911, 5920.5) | 0.22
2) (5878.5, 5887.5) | 0.84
